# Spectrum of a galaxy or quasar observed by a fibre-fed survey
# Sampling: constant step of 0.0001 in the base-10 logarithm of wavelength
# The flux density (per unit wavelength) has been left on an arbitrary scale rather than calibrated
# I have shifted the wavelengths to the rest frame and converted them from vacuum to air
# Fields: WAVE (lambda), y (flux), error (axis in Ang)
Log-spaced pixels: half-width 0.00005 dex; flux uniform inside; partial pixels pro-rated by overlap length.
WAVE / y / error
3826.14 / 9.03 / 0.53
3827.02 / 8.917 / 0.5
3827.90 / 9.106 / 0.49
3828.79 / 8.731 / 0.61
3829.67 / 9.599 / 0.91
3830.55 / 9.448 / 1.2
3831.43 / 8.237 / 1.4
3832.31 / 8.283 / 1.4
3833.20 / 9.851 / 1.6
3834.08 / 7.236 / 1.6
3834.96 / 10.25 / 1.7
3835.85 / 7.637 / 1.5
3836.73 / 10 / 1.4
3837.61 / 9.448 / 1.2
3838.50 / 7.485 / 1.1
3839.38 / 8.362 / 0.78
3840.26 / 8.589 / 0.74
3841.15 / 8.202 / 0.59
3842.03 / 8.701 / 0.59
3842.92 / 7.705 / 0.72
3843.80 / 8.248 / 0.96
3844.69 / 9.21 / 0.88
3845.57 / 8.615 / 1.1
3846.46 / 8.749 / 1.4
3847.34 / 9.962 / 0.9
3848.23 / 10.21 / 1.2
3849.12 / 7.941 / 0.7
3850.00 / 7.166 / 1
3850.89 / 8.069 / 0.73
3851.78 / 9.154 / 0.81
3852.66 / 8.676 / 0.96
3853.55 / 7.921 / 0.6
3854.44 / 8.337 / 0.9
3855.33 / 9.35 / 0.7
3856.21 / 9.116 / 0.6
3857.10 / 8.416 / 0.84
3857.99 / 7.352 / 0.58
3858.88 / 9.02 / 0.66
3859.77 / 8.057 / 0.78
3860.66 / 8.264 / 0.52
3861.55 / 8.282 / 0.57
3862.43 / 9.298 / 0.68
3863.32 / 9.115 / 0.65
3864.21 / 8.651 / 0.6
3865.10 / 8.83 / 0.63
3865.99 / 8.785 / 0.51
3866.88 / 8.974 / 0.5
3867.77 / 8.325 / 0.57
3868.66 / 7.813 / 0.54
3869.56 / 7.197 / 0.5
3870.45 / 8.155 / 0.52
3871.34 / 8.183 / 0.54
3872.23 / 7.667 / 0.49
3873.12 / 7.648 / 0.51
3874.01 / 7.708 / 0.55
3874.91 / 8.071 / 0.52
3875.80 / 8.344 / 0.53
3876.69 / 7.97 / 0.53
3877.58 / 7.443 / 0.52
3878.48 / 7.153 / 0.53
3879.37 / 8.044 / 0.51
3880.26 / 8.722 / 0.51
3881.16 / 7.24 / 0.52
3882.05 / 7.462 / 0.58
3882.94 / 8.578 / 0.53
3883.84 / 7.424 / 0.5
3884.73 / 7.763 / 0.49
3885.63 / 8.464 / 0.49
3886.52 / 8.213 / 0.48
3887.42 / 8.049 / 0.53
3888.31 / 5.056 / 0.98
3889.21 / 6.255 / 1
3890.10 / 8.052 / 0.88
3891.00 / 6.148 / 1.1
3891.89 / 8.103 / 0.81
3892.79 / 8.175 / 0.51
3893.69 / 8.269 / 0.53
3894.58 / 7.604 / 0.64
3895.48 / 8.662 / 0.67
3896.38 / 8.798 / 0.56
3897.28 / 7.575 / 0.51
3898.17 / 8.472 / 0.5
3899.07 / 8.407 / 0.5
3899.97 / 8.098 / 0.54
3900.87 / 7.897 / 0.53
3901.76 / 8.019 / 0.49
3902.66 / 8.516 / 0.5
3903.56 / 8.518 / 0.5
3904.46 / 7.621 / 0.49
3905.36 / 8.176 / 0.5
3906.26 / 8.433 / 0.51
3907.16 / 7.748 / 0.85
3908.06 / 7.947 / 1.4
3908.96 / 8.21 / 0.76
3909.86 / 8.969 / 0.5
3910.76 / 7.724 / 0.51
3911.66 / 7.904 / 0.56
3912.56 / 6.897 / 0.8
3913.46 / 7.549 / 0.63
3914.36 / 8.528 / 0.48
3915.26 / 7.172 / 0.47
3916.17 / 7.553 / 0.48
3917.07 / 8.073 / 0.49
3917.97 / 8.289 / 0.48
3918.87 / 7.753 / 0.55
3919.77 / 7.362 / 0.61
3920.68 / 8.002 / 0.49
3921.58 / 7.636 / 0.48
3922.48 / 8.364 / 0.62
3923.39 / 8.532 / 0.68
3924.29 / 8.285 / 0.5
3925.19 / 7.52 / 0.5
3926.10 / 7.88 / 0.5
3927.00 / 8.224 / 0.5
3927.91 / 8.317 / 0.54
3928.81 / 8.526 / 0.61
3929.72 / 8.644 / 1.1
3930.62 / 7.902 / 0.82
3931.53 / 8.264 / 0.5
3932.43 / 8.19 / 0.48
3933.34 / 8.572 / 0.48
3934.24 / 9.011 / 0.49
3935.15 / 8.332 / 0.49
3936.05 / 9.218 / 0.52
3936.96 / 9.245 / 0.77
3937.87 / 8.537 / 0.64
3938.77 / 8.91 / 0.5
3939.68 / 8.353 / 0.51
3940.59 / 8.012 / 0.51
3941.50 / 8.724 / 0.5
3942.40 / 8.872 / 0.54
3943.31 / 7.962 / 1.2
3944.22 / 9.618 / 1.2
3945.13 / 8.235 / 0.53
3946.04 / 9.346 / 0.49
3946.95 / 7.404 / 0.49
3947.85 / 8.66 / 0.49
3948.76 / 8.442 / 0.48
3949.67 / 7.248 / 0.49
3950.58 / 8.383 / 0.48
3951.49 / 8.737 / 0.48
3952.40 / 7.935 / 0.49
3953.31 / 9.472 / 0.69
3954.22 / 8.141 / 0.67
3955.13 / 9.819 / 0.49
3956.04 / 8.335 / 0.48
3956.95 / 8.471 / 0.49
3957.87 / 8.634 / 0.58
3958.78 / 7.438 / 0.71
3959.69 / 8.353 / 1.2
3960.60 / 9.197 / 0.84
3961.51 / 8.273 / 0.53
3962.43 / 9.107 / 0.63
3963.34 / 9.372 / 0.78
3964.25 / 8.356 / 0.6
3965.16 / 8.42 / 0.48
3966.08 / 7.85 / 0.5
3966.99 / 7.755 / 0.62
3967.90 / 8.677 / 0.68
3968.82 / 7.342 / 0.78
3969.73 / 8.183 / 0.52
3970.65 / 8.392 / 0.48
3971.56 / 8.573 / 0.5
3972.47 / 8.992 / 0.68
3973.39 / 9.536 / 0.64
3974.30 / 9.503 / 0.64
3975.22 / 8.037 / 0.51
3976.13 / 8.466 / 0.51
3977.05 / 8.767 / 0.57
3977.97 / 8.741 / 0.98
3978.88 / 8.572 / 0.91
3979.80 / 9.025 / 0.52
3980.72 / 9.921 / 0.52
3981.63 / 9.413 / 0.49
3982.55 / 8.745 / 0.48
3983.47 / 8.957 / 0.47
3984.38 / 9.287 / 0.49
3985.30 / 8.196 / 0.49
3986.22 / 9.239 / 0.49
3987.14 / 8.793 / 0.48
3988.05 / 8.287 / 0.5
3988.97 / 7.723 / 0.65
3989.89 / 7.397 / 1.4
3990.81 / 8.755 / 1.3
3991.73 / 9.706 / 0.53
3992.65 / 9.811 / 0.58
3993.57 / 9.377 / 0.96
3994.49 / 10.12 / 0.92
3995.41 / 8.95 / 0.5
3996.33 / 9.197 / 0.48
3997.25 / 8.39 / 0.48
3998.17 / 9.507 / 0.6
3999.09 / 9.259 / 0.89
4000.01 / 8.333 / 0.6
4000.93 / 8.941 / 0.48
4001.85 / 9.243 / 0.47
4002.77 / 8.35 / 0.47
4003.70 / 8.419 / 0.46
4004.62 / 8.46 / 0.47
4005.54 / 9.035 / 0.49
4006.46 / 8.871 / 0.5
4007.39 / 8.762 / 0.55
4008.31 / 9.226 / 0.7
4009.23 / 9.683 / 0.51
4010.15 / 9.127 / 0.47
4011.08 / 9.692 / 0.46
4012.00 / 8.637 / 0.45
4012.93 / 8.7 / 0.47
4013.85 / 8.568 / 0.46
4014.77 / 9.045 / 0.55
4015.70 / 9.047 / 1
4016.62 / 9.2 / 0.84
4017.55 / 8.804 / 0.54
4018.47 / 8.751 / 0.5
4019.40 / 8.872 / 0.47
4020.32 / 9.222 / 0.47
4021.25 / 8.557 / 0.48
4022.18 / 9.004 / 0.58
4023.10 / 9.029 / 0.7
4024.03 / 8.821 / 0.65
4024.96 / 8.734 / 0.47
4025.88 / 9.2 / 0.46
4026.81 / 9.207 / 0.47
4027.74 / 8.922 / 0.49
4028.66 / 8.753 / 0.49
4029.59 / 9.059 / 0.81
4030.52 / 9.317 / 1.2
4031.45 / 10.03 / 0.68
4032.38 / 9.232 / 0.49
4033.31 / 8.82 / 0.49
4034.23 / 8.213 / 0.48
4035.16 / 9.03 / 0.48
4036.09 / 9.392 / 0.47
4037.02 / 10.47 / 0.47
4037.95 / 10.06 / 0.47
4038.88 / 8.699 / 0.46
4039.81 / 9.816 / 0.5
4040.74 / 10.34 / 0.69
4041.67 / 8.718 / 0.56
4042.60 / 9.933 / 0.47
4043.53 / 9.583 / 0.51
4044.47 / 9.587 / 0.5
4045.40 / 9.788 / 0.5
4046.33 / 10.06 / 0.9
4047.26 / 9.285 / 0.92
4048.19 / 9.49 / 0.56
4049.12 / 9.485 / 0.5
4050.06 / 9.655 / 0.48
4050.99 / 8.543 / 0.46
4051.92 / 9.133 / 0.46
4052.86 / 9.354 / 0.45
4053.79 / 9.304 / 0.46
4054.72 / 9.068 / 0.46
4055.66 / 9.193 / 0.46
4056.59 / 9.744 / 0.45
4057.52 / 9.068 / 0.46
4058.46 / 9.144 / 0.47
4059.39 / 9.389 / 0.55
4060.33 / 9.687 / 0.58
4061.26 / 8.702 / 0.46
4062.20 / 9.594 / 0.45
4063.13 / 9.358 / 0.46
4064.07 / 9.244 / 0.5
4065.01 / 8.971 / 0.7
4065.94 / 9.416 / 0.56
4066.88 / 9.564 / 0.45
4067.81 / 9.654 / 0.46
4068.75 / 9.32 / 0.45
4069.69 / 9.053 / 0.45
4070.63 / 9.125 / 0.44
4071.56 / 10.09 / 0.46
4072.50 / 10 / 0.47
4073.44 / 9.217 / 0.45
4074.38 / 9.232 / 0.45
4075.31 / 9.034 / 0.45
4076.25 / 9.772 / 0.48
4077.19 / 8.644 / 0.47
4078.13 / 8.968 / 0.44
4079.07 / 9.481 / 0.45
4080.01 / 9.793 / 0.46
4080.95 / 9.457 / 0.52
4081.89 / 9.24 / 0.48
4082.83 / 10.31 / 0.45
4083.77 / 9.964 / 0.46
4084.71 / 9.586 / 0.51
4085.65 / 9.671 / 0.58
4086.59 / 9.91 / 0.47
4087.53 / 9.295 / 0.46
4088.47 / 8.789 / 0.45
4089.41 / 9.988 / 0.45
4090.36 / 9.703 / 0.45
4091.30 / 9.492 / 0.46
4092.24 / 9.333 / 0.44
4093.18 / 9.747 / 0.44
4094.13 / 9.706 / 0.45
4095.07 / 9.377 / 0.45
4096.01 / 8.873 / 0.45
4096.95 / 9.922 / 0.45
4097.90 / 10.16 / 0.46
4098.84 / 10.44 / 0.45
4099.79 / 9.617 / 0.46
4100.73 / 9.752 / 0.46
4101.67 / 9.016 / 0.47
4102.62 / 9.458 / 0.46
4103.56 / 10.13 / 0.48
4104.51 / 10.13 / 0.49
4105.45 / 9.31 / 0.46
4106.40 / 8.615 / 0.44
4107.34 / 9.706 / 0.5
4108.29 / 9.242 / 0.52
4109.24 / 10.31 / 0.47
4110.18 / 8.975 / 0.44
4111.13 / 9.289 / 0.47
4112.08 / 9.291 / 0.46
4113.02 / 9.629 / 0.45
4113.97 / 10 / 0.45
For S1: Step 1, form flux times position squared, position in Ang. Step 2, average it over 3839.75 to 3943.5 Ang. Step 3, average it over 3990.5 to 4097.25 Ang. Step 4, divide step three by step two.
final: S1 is 1.2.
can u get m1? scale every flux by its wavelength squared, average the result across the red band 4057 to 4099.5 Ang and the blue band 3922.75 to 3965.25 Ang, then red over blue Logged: 1.19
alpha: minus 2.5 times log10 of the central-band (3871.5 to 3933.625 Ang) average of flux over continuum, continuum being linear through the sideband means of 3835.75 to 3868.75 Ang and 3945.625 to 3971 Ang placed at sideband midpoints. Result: 0.08 mag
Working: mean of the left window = 8.6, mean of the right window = 8.42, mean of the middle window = 7.93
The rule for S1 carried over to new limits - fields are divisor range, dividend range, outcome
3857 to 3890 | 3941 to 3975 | 1.11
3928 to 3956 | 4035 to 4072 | 1.17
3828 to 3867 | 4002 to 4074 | 1.17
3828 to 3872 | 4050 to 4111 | 1.24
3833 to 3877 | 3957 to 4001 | 1.10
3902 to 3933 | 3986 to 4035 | 1.17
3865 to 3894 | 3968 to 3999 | 1.19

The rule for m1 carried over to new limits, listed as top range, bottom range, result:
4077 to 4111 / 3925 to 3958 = 1.21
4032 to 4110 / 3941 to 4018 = 1.13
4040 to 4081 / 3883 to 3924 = 1.29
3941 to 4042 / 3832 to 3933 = 1.14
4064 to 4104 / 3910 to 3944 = 1.26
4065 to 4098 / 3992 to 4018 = 1.09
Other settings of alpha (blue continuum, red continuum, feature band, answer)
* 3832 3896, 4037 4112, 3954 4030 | 0.02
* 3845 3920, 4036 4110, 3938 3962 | 0.01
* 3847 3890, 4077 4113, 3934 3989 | 0.01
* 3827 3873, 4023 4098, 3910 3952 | 0.08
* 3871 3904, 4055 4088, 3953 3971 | 0.00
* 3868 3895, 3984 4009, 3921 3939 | -0.03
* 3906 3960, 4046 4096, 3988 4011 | -0.01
